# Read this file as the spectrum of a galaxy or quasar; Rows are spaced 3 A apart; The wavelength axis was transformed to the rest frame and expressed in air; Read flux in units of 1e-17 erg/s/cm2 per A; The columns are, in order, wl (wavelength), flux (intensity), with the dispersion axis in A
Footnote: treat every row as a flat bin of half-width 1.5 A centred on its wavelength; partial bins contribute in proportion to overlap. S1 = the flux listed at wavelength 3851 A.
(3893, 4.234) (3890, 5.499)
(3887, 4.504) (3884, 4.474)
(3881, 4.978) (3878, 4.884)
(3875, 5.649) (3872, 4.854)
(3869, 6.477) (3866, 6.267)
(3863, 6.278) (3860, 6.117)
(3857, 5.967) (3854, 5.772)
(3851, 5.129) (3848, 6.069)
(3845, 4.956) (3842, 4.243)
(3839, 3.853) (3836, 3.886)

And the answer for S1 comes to 5.129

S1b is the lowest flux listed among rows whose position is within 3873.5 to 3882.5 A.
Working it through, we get 4.884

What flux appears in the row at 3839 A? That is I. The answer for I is 3.853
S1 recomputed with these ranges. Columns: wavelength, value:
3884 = 4.474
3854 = 5.772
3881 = 4.978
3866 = 6.267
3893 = 4.234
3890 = 5.499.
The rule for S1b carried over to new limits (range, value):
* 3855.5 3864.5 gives 5.967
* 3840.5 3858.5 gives 4.243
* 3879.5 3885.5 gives 4.474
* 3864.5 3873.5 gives 4.854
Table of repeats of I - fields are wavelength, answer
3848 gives 6.069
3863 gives 6.278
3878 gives 4.884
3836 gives 3.886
